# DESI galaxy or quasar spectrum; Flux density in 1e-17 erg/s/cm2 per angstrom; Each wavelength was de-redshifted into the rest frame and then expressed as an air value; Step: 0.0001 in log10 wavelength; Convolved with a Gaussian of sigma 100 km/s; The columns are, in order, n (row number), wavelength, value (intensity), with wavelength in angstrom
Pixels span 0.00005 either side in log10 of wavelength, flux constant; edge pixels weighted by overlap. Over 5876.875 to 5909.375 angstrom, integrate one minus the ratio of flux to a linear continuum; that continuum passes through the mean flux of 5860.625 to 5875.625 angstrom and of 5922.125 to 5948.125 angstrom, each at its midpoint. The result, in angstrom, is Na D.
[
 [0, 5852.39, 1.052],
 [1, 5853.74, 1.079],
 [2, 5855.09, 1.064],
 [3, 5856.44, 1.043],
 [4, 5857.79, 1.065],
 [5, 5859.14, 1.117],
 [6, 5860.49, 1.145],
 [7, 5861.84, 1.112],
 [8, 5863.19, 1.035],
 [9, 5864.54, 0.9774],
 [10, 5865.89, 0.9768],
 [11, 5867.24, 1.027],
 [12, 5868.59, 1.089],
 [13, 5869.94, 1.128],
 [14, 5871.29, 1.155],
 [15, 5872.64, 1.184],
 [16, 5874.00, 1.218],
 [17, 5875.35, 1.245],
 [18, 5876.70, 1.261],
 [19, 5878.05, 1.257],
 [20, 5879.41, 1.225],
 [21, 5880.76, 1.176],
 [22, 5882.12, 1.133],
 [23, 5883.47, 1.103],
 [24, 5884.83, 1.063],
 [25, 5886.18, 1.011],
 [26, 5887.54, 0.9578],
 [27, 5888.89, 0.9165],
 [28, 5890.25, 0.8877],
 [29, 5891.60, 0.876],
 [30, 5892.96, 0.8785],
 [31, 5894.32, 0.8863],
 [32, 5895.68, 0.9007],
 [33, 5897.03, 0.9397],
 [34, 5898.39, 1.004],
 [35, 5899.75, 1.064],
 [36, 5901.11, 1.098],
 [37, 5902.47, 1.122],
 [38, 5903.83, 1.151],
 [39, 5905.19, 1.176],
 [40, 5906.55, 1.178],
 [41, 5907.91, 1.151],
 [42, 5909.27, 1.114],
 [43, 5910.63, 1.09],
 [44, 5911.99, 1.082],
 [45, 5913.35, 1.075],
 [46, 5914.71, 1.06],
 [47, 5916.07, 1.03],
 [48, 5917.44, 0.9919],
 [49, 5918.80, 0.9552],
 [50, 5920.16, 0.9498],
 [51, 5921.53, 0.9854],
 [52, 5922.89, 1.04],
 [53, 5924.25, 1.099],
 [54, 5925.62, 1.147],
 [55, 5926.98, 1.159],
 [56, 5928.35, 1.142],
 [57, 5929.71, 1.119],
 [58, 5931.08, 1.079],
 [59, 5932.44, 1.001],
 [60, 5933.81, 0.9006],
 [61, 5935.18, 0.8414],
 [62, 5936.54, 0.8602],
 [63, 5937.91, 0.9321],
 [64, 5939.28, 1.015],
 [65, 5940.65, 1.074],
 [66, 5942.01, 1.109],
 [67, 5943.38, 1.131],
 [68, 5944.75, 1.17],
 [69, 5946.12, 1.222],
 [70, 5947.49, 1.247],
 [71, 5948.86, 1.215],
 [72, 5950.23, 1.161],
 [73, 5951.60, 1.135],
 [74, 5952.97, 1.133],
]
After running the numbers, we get 1.02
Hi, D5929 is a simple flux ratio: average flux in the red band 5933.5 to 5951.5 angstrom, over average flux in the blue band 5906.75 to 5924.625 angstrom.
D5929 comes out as 1.02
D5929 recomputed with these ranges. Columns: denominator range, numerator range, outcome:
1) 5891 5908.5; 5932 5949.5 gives 1.02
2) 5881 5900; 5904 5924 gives 1.09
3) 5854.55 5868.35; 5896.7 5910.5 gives 1.04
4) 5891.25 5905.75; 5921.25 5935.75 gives 1.04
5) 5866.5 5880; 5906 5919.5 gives 0.91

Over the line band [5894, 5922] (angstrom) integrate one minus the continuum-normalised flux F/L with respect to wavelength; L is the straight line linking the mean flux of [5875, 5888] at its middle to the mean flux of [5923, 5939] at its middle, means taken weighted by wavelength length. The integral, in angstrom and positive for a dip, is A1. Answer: 0.8 angstrom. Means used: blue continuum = 1.14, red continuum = 1.03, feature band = 1.05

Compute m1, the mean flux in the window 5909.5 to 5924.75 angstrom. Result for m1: 1.03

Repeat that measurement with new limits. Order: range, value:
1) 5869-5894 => 1.09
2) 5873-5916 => 1.07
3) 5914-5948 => 1.05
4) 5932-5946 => 1.01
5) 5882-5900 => 0.966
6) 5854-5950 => 1.07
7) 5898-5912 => 1.12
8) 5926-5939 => 1.01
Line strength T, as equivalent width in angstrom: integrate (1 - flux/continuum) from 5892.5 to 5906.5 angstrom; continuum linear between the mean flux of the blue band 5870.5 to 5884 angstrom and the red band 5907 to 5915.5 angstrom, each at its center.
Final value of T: 1.23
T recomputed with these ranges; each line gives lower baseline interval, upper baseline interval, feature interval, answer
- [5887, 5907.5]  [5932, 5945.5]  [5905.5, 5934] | -1.8 angstrom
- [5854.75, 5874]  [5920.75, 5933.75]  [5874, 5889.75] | -0.6 angstrom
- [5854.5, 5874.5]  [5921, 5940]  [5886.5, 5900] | 1.7 angstrom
